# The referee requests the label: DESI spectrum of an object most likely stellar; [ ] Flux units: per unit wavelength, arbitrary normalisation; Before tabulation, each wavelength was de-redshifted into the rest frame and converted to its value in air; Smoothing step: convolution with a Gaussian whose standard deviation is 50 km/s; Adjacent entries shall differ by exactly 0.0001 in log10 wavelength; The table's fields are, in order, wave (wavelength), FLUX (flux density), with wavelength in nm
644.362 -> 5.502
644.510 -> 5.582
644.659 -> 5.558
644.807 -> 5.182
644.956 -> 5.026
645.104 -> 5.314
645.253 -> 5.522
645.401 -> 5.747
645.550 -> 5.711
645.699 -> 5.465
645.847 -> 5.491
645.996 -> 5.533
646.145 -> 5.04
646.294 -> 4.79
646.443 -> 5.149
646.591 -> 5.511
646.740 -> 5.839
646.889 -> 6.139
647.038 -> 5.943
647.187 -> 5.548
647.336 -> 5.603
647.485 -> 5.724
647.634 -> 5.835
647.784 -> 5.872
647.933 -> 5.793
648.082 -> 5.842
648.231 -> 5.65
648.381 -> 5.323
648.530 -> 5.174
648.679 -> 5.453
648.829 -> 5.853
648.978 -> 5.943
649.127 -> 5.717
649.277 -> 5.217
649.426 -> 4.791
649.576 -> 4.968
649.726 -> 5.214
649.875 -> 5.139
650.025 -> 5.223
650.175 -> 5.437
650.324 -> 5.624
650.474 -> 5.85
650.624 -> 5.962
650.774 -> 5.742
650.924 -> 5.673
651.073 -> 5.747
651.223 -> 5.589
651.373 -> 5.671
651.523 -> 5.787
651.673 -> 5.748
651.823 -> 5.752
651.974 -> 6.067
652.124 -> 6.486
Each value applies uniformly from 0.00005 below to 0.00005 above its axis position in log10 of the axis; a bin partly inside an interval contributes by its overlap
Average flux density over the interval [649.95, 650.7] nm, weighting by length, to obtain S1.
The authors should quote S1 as 5.62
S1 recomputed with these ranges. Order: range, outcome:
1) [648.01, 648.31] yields 5.73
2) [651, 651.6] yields 5.7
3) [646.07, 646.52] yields 5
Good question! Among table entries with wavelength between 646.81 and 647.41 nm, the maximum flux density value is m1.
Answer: 6.139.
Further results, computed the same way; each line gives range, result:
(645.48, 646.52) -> 5.711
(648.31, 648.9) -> 5.853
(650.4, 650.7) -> 5.962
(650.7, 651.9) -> 5.787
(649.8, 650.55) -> 5.85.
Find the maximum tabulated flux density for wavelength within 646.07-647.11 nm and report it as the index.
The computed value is 6.139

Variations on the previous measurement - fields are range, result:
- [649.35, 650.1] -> 5.223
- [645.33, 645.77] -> 5.747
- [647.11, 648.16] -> 5.872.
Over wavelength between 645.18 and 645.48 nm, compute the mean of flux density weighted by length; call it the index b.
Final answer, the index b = 5.64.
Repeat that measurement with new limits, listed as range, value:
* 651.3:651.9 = 5.73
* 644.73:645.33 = 5.27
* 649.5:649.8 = 5.08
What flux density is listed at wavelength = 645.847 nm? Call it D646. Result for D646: 5.491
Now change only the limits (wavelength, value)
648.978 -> 5.943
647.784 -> 5.872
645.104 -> 5.314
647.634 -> 5.835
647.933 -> 5.793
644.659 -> 5.558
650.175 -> 5.437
